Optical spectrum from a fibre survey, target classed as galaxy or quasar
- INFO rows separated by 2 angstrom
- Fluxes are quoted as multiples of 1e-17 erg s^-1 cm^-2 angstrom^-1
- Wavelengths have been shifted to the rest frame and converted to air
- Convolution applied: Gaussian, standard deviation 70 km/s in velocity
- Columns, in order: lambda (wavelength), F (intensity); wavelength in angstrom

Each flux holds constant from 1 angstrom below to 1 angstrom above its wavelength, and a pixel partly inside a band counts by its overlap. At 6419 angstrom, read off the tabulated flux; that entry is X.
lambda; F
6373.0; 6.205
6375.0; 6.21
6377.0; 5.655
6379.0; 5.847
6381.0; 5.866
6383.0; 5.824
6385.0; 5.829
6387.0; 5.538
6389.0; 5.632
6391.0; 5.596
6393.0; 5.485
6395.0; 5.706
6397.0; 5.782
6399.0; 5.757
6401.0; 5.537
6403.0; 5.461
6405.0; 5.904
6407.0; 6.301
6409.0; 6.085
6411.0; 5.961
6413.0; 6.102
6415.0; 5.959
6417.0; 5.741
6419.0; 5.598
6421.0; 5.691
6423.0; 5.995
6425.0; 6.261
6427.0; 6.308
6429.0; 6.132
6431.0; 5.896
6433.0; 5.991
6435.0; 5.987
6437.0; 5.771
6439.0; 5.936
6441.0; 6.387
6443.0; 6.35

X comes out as 5.598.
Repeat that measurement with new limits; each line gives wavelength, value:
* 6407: 6.301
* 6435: 5.987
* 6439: 5.936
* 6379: 5.847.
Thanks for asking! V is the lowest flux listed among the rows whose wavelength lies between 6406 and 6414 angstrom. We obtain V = 5.961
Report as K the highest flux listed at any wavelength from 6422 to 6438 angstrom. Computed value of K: 6.308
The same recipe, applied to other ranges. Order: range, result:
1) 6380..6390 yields 5.866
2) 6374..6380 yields 6.21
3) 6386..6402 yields 5.782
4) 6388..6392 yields 5.632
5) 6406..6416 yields 6.301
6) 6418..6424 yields 5.995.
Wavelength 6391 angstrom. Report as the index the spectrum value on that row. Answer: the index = 5.596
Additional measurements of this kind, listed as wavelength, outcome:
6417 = 5.741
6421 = 5.691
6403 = 5.461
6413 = 6.102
